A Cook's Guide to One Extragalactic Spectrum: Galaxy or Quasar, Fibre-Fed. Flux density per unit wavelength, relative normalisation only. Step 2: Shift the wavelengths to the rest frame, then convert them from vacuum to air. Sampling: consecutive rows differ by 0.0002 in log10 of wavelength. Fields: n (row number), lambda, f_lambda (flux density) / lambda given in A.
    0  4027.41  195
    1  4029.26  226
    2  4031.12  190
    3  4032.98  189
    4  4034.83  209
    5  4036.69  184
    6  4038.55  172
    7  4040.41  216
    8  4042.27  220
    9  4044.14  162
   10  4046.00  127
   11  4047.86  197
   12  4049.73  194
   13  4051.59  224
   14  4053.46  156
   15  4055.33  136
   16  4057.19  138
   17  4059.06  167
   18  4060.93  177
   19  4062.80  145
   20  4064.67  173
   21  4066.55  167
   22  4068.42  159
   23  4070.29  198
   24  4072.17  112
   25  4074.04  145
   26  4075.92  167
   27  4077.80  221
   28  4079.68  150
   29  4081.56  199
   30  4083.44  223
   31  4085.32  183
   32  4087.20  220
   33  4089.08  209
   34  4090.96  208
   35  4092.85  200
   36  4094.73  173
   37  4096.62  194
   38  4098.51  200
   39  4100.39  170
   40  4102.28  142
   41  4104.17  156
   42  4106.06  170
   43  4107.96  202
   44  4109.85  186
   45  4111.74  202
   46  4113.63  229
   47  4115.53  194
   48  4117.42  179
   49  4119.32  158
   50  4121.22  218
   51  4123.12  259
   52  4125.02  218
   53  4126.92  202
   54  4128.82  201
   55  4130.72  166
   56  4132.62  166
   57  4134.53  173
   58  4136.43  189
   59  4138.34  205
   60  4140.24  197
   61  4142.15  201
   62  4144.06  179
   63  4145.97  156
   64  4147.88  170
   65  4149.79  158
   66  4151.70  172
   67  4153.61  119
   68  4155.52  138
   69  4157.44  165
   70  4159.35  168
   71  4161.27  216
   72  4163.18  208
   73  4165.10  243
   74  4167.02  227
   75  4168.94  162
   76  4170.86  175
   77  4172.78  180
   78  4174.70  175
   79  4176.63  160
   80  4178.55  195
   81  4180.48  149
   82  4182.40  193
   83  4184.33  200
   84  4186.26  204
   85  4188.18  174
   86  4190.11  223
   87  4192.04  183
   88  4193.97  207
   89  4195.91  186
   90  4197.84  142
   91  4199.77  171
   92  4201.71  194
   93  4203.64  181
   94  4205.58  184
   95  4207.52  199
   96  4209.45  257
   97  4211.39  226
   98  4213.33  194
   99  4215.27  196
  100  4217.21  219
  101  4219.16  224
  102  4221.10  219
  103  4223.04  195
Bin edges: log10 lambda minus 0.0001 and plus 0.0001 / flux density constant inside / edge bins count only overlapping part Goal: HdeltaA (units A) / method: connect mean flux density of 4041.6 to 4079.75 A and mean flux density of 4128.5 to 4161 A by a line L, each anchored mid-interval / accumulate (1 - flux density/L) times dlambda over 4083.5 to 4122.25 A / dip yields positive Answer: -4.6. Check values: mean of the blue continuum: 168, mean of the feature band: 191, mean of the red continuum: 172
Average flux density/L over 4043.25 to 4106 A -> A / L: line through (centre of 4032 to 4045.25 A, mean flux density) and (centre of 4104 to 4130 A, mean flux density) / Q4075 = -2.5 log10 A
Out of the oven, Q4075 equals 0.12 mag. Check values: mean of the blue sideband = 192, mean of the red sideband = 199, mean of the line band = 176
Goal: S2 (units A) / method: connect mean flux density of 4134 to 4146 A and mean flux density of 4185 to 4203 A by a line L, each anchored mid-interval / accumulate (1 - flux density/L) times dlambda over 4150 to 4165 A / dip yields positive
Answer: 1.2 A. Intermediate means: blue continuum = 188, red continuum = 187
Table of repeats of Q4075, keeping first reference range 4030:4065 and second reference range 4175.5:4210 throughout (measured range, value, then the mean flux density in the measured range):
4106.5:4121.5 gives -0.066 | 194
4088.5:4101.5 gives -0.064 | 192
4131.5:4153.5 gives 0.050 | 176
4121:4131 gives -0.163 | 213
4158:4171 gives -0.080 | 200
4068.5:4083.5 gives 0.042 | 173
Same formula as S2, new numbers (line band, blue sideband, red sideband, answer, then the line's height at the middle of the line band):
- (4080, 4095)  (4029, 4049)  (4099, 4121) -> -1.35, 184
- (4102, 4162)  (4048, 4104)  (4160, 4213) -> 0.65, 185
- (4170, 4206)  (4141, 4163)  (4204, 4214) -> 2.25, 195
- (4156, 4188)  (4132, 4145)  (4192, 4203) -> -0.73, 183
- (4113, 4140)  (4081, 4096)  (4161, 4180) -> 0.11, 197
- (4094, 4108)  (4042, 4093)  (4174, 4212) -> 0.48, 180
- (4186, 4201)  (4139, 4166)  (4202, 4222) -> 1.05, 200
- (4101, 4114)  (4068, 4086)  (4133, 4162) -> -0.50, 175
